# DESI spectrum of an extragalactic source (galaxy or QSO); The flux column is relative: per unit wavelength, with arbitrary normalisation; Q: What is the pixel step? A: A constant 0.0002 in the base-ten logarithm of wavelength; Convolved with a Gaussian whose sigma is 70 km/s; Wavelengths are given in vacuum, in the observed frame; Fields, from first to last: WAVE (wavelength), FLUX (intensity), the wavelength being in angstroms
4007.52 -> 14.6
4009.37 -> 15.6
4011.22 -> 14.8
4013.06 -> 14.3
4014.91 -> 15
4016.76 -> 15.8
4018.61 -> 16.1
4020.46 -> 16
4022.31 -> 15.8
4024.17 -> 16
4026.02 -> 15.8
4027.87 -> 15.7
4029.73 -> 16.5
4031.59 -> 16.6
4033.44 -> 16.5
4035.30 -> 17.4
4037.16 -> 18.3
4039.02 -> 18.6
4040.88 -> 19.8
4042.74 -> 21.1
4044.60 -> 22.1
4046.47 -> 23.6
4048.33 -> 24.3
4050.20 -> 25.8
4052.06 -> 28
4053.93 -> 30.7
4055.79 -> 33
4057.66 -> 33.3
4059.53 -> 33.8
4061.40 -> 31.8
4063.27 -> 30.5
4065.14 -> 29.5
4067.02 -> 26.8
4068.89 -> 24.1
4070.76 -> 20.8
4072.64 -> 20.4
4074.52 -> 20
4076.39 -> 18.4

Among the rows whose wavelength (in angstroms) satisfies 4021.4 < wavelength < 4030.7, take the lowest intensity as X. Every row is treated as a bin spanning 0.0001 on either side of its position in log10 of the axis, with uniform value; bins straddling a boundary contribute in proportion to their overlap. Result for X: 15.7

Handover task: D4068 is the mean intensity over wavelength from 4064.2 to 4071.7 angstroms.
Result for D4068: 25.3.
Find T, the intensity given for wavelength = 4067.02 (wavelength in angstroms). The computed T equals 26.8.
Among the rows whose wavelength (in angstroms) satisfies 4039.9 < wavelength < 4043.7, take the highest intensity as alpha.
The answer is 21.1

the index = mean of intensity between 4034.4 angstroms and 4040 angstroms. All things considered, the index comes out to 18.1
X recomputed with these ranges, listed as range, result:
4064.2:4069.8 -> 24.1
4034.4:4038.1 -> 17.4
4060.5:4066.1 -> 29.5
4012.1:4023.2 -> 14.3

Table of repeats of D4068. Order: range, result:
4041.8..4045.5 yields 21.6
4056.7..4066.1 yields 31.7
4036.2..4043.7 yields 19.5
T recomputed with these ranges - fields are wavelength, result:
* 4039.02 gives 18.6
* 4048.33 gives 24.3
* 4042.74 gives 21.1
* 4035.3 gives 17.4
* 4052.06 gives 28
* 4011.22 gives 14.8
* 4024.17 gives 16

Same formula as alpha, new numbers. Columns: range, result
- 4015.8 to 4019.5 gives 16.1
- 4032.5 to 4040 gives 18.6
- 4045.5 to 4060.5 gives 33.8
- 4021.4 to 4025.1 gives 16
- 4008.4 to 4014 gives 15.6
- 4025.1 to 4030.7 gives 16.5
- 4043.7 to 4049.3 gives 24.3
